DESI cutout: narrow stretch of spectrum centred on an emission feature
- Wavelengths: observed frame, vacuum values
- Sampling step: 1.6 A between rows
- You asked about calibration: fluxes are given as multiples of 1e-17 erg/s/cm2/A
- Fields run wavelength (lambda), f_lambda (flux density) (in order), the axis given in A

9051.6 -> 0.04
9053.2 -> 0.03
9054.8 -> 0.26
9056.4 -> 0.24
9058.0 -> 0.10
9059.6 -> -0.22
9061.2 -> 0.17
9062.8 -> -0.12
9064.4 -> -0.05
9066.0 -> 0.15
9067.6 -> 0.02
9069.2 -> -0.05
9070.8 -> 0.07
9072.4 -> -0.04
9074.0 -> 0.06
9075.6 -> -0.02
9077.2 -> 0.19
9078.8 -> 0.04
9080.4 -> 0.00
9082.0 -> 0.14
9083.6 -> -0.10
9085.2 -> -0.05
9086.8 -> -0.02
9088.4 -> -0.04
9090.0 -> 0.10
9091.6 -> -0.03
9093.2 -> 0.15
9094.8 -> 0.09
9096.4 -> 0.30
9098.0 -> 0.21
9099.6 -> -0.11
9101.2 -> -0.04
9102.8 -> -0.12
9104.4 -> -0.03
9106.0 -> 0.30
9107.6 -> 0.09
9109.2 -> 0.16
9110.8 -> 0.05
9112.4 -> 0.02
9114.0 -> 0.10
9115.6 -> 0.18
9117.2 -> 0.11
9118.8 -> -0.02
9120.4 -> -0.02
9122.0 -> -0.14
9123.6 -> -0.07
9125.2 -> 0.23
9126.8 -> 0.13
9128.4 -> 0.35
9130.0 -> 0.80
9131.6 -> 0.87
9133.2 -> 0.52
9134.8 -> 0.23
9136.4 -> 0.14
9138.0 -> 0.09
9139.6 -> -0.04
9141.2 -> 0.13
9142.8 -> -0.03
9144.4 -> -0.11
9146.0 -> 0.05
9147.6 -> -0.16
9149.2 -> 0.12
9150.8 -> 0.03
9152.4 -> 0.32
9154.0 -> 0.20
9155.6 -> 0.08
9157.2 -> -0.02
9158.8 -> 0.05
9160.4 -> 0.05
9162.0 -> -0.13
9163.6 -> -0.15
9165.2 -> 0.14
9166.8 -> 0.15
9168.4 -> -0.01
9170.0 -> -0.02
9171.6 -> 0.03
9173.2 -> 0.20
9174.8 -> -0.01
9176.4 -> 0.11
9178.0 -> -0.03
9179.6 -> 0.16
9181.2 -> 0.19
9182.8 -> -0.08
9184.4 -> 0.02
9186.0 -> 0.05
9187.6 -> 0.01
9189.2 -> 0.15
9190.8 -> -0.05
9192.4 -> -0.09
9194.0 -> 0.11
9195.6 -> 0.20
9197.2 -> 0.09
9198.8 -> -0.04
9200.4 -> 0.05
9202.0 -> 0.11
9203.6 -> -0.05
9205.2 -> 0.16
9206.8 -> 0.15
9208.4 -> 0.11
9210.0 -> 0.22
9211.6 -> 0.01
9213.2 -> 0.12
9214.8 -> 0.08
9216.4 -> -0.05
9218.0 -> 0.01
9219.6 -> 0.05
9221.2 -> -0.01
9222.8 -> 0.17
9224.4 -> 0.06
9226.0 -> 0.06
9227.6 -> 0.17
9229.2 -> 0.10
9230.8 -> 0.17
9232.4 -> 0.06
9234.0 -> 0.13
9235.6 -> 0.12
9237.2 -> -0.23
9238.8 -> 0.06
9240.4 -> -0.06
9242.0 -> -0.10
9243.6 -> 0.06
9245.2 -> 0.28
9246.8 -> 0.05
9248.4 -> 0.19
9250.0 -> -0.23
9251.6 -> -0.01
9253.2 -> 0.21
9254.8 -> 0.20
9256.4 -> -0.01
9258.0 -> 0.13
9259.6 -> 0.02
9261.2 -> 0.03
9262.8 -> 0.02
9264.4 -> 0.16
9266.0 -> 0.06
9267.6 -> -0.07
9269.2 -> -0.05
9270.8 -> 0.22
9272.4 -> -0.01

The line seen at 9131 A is Hbeta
